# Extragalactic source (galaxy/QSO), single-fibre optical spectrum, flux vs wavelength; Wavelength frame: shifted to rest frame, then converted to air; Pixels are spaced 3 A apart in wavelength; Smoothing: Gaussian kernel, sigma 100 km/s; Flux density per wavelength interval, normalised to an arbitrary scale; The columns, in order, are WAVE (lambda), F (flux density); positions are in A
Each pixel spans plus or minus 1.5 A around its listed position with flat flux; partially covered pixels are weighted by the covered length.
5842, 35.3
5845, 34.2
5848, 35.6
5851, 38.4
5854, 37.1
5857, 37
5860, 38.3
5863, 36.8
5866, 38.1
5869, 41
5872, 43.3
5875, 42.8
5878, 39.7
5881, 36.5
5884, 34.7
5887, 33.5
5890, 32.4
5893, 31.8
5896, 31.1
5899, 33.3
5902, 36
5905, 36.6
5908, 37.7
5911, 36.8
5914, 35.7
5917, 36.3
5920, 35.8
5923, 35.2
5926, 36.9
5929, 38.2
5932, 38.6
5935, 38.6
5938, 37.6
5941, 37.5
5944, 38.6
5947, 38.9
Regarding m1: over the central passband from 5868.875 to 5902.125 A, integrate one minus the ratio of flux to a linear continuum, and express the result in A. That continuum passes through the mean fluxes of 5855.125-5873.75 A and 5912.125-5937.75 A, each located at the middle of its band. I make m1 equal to 1.9 A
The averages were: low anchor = 39.1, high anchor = 36.9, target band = 36.2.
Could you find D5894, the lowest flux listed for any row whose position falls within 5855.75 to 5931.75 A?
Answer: 31.1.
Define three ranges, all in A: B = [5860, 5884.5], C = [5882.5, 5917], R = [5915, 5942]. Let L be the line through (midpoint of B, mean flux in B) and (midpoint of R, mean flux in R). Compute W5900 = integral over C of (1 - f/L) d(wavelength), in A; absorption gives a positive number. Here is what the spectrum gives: 3.3 A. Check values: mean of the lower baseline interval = 39.2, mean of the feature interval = 34.6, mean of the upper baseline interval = 37.2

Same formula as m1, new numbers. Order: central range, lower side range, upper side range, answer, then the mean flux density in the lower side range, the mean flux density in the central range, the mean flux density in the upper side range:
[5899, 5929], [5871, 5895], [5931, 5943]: 0.9 A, 36.6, 36.3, 38.1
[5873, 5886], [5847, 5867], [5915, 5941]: -0.4 A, 37.4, 38.4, 37.1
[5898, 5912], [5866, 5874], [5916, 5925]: 0.5 A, 41.4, 36.2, 35.8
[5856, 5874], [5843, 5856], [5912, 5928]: -1.5 A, 36.3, 39.2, 36.1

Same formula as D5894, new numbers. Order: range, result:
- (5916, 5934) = 35.2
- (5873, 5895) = 31.8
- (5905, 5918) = 35.7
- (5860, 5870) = 36.8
